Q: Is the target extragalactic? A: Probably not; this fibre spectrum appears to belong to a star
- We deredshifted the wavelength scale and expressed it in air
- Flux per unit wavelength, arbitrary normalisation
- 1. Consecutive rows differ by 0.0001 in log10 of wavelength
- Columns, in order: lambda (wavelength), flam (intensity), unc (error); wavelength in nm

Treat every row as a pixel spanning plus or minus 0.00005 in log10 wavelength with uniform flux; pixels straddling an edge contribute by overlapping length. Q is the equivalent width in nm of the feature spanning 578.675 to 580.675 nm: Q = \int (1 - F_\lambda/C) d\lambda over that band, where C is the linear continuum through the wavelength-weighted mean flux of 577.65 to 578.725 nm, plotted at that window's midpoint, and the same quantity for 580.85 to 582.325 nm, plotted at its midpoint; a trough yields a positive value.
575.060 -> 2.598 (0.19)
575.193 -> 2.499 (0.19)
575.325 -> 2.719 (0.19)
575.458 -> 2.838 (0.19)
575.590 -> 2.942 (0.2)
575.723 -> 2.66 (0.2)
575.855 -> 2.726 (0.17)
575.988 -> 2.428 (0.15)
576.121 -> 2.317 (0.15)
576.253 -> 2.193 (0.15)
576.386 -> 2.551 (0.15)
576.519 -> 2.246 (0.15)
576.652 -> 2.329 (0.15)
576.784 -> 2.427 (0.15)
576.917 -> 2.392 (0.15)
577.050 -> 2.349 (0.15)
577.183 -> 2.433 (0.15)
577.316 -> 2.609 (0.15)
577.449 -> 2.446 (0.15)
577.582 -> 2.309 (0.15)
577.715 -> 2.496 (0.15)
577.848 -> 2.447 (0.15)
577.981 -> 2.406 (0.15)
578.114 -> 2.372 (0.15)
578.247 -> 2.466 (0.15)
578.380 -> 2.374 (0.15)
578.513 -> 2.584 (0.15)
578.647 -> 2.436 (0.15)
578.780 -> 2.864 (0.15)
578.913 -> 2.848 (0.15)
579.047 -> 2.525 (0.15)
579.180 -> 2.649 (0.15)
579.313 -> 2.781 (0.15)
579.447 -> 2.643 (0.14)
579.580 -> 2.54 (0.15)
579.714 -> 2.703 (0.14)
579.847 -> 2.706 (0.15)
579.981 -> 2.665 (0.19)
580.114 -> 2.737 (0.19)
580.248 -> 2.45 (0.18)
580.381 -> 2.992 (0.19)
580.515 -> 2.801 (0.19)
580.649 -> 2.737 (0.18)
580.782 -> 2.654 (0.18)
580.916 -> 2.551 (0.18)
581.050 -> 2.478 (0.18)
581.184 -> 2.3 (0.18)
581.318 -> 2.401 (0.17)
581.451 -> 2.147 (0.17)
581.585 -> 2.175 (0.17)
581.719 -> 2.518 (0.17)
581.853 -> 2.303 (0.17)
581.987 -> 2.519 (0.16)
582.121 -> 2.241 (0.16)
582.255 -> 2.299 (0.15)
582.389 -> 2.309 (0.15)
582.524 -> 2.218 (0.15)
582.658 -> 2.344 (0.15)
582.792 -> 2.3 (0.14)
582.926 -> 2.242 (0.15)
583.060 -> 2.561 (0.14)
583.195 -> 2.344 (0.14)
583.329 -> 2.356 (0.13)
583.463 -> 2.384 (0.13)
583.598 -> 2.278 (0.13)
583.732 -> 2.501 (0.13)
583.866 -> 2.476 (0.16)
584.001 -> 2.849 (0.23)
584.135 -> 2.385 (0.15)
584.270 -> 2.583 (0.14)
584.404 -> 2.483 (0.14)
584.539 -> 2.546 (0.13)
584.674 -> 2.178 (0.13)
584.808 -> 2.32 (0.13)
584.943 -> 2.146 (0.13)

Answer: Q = -0.24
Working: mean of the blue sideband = 2.45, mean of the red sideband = 2.36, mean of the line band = 2.7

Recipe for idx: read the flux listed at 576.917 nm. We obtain 2.392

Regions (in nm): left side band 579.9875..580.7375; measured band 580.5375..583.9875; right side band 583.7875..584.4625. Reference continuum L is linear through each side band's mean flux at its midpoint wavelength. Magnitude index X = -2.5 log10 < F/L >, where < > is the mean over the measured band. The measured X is 0.11 mag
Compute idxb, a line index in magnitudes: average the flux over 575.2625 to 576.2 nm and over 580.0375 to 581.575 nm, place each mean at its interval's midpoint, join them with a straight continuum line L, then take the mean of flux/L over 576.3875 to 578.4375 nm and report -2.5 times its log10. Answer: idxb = 0.09 mag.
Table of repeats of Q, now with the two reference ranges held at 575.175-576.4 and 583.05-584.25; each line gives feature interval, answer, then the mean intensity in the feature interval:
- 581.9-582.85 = 0.06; 2.32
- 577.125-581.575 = -0.05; 2.56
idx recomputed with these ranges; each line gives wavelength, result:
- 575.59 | 2.942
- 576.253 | 2.193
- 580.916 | 2.551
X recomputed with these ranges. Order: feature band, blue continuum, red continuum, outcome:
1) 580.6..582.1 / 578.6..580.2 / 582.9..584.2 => 0.06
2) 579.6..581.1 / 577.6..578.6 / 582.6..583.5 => -0.12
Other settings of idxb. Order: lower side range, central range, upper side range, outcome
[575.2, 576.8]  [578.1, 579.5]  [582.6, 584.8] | -0.046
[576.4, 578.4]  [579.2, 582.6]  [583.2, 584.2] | -0.035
